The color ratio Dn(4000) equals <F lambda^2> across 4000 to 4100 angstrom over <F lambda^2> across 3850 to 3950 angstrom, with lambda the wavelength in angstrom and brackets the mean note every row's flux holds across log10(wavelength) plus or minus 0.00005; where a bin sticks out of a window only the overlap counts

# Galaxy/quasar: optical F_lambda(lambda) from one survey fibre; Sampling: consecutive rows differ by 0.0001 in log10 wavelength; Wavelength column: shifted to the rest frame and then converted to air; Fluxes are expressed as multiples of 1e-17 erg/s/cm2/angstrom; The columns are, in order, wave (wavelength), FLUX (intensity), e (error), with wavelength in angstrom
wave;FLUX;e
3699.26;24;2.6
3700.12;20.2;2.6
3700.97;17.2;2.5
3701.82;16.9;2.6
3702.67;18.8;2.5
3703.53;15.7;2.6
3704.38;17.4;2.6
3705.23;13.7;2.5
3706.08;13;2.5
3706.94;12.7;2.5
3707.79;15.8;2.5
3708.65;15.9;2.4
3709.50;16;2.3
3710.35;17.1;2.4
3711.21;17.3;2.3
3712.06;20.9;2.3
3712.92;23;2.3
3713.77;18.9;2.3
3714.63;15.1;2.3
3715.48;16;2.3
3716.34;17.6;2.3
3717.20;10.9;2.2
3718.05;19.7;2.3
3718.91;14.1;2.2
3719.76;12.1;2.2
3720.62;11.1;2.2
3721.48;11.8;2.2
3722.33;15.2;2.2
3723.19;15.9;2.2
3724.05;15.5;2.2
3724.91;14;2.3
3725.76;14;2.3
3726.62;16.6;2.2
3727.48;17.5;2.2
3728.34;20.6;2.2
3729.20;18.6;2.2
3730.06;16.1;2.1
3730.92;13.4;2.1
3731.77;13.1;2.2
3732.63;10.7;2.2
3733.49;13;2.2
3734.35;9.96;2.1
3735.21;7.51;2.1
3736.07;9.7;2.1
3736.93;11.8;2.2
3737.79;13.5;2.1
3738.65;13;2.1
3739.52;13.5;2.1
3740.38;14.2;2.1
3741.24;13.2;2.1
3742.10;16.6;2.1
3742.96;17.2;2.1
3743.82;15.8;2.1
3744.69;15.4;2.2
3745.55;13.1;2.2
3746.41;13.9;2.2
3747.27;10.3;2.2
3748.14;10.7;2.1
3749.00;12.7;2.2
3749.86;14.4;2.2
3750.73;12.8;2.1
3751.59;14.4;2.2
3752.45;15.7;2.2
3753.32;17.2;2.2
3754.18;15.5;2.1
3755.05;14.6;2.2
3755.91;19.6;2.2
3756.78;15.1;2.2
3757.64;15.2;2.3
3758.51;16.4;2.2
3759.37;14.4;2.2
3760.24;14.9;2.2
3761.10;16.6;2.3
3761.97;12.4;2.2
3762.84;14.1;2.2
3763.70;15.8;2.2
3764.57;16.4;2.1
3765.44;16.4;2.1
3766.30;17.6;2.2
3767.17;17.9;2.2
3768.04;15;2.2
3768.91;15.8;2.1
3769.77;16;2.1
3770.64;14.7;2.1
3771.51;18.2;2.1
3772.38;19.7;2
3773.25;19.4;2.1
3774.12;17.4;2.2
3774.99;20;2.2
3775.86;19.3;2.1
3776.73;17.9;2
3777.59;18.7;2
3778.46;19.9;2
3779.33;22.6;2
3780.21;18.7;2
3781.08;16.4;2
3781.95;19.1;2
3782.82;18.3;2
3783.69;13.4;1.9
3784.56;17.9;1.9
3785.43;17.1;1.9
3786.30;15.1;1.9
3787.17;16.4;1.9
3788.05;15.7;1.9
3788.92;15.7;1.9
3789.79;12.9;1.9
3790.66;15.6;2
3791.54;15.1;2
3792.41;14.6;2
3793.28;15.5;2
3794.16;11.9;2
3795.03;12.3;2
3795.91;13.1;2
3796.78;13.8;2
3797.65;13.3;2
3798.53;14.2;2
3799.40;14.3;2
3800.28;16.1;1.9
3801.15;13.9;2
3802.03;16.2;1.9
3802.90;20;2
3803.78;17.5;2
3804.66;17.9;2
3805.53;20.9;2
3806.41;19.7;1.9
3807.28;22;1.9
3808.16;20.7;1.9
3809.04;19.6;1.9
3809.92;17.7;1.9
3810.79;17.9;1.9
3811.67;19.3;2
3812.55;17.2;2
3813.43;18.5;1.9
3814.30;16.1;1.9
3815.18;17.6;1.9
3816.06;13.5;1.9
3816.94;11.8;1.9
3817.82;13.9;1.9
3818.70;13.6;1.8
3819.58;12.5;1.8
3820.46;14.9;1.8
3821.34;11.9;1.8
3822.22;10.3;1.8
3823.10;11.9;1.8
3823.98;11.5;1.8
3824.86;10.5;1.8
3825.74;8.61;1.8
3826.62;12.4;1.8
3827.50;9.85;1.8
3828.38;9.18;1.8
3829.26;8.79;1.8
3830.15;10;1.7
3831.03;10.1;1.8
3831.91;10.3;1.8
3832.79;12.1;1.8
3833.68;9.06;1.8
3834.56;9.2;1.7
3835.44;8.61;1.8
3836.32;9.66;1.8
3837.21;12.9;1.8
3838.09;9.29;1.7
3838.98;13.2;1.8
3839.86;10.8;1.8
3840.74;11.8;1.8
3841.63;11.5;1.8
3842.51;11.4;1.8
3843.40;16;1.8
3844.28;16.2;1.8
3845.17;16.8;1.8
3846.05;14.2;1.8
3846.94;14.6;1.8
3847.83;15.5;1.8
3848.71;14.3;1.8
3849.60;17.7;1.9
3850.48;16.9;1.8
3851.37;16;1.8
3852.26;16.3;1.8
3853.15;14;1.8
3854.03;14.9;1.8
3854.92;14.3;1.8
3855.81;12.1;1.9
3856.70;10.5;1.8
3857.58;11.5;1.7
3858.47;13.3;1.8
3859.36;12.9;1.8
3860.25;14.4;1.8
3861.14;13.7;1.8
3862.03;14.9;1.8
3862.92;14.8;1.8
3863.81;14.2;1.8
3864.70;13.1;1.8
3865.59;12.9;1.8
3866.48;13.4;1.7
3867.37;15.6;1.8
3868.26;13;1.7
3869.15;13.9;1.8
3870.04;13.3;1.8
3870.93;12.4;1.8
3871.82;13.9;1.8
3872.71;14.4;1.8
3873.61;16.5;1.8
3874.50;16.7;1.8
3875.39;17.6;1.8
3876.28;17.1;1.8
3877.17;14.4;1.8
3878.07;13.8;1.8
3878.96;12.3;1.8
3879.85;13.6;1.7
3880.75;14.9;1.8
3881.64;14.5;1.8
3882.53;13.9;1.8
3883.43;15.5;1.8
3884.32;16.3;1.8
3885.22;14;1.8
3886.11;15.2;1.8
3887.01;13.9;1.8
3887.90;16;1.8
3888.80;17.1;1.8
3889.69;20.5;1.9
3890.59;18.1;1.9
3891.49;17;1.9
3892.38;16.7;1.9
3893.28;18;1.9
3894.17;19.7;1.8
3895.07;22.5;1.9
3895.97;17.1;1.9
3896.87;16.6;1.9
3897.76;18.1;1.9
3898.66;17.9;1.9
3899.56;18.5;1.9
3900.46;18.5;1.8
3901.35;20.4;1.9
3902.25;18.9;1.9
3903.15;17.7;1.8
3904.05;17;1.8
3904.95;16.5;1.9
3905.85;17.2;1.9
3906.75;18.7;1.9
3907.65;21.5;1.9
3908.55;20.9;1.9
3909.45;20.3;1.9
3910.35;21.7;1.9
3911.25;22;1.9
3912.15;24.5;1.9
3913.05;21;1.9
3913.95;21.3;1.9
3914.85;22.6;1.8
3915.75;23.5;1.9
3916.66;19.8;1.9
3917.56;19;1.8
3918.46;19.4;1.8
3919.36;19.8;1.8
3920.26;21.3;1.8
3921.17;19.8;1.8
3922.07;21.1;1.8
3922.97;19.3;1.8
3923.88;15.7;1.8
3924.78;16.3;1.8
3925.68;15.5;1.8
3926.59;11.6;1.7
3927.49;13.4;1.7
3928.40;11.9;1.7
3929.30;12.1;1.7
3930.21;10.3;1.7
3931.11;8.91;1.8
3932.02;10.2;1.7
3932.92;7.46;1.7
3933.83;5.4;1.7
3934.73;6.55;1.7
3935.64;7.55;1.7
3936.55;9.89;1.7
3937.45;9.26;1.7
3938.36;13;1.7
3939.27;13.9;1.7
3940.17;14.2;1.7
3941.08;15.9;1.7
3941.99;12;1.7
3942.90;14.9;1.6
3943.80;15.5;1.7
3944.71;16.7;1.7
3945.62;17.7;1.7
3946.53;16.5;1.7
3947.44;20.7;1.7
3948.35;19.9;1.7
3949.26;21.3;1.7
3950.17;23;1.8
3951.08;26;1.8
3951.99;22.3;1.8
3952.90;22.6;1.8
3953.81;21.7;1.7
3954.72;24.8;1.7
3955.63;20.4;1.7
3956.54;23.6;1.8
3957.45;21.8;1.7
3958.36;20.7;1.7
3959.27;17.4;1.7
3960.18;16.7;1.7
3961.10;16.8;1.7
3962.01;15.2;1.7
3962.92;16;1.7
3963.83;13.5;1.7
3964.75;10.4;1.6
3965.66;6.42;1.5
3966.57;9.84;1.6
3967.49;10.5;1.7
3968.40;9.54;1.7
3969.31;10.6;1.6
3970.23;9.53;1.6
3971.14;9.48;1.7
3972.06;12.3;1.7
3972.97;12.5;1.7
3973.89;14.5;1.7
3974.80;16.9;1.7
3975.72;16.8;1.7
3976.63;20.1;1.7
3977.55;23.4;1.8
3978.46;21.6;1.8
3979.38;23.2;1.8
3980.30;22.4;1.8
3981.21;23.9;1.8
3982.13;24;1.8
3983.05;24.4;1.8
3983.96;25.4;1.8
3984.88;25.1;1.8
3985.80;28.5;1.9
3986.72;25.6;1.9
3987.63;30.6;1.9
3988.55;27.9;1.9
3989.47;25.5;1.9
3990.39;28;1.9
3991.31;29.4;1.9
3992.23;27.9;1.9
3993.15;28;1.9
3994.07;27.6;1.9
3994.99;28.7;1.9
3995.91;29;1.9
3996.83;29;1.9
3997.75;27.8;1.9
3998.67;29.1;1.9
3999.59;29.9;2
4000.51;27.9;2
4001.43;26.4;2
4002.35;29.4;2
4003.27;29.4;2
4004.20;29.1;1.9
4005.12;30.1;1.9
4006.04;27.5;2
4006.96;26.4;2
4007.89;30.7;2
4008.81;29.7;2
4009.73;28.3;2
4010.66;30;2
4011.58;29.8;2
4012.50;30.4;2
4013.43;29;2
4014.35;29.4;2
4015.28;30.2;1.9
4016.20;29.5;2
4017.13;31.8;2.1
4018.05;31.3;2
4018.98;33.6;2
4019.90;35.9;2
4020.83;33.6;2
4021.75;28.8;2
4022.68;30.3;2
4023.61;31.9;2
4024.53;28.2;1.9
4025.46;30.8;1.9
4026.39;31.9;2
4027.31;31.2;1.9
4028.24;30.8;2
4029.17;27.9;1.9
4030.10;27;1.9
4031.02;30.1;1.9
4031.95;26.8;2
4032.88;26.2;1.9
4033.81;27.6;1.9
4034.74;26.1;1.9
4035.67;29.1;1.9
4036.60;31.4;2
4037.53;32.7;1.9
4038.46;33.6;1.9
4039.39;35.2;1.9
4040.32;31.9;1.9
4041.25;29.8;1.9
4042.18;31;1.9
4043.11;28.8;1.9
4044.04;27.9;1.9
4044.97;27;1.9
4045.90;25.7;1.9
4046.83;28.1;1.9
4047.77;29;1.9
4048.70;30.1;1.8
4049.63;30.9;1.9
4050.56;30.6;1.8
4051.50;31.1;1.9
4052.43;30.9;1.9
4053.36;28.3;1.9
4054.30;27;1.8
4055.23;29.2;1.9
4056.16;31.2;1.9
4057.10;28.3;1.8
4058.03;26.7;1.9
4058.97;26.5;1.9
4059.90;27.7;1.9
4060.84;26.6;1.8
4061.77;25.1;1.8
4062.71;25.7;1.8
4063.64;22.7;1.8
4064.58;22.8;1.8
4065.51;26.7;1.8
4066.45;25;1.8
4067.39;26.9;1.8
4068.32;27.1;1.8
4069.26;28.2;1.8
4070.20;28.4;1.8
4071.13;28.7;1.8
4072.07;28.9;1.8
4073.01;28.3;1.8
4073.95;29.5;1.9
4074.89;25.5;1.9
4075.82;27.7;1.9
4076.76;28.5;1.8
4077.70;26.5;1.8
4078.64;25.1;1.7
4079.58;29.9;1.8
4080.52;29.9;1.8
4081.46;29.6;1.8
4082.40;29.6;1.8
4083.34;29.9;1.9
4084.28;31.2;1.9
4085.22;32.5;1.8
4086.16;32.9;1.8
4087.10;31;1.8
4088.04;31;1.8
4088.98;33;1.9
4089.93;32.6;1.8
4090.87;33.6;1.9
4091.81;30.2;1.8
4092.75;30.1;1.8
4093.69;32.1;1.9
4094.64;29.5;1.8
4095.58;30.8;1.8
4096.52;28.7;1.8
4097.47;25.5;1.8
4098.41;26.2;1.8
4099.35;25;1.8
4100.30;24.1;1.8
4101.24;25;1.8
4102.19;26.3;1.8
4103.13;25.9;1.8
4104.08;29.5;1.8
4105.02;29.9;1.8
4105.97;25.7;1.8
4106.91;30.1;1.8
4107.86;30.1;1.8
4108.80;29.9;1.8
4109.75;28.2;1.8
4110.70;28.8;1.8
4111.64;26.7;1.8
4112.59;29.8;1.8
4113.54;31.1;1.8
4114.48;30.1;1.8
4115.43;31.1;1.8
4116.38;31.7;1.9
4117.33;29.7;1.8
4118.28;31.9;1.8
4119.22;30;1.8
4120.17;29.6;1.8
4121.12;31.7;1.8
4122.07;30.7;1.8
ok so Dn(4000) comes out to 2.0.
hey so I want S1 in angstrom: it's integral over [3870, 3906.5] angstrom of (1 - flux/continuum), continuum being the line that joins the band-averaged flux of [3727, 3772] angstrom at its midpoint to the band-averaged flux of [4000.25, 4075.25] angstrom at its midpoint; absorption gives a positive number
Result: 8.64 angstrom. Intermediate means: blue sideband 14.7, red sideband 29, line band 16.5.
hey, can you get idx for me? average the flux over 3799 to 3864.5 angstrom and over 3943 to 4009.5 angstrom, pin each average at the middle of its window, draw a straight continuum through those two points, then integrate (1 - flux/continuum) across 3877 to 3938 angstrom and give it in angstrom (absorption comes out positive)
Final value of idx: 5.1 angstrom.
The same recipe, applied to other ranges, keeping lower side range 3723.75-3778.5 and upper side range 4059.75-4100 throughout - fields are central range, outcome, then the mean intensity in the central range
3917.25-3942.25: 9.8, 13.6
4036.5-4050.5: -1.6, 30.2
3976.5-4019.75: -4.6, 27.9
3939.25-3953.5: 2.9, 18.5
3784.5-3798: 1.7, 14.7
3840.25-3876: 9.6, 14.3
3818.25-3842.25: 9.8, 10.9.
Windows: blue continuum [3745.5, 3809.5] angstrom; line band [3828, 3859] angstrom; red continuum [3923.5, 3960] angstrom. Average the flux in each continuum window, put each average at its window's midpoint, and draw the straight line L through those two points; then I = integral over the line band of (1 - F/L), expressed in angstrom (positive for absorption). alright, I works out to 6.5 angstrom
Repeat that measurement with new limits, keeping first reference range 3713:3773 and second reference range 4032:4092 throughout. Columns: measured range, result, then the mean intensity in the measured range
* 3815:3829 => 4.84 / 12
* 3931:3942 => 6.16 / 10.3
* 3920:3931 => 3.60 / 15.4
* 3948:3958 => 0.66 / 22.5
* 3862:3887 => 7.45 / 14.5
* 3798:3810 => -0.22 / 17.9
